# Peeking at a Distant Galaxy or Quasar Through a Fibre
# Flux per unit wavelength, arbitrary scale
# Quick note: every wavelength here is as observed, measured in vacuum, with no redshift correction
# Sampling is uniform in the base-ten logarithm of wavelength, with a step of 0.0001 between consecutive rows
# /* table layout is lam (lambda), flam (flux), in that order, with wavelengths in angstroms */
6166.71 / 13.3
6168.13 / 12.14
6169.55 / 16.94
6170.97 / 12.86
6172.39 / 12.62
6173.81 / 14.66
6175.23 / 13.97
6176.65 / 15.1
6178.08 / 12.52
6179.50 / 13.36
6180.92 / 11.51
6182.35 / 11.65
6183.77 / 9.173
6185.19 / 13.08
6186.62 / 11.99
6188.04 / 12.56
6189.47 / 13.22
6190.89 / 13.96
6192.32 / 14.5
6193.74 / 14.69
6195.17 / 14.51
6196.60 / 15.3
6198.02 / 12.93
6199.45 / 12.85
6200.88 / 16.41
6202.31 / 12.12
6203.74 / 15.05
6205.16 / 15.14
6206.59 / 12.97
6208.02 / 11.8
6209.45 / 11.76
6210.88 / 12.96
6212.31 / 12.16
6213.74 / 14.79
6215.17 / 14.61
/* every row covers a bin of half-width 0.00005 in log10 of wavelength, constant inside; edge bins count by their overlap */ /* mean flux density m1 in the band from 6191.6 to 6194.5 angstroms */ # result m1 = 14.6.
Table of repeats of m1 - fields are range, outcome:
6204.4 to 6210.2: 13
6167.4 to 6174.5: 13.8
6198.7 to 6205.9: 14.3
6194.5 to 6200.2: 13.9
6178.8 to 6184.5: 11.4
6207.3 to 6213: 12.2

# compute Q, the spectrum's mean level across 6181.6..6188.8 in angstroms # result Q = 11.7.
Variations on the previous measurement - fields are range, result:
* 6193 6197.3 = 14.8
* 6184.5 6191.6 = 13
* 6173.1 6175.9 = 14.3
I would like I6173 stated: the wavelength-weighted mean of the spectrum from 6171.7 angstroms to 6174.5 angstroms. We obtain 13.6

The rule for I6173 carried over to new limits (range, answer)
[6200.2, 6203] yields 14.2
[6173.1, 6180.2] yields 13.9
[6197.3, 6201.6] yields 14.1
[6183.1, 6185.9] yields 11.2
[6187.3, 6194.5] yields 13.8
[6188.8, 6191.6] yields 13.6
